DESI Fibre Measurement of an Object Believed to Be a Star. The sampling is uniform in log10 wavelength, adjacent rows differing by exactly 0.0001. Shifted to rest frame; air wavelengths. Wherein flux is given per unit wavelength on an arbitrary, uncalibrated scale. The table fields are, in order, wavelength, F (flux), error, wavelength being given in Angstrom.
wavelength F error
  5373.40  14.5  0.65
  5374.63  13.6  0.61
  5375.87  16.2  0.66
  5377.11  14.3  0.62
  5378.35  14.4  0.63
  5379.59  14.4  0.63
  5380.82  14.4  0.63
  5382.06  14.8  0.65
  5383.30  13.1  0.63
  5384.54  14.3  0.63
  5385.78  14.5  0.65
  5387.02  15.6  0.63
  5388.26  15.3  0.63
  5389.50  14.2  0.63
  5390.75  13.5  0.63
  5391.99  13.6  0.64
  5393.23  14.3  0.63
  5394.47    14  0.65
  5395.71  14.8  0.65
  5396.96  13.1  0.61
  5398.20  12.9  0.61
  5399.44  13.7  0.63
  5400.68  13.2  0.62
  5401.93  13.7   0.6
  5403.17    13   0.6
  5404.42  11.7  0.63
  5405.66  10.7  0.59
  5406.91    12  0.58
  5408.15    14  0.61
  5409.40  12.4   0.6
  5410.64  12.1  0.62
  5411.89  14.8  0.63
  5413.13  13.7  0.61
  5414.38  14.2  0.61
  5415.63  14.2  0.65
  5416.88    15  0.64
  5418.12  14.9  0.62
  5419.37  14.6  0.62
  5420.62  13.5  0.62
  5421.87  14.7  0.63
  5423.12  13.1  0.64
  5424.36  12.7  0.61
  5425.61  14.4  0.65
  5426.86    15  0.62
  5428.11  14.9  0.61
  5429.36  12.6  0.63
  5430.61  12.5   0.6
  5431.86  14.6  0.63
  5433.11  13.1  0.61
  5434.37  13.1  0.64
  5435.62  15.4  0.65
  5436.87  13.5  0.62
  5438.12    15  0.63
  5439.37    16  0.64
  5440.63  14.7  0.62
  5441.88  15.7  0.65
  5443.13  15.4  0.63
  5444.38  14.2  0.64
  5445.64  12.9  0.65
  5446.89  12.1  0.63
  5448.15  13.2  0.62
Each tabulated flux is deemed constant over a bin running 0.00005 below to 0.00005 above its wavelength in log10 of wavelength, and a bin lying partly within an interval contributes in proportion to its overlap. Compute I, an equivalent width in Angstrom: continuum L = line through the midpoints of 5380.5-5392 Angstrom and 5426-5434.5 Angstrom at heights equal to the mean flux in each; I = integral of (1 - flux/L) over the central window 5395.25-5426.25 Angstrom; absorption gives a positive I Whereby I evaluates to 1.2 Angstrom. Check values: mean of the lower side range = 14.4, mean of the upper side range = 13.7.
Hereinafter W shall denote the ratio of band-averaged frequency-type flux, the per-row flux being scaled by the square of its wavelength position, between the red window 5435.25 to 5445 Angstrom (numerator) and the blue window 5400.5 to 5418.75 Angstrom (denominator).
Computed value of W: 1.14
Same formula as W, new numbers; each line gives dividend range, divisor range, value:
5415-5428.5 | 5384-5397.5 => 1.01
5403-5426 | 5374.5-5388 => 0.94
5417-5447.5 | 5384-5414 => 1.06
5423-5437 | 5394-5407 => 1.07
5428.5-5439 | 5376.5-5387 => 0.98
